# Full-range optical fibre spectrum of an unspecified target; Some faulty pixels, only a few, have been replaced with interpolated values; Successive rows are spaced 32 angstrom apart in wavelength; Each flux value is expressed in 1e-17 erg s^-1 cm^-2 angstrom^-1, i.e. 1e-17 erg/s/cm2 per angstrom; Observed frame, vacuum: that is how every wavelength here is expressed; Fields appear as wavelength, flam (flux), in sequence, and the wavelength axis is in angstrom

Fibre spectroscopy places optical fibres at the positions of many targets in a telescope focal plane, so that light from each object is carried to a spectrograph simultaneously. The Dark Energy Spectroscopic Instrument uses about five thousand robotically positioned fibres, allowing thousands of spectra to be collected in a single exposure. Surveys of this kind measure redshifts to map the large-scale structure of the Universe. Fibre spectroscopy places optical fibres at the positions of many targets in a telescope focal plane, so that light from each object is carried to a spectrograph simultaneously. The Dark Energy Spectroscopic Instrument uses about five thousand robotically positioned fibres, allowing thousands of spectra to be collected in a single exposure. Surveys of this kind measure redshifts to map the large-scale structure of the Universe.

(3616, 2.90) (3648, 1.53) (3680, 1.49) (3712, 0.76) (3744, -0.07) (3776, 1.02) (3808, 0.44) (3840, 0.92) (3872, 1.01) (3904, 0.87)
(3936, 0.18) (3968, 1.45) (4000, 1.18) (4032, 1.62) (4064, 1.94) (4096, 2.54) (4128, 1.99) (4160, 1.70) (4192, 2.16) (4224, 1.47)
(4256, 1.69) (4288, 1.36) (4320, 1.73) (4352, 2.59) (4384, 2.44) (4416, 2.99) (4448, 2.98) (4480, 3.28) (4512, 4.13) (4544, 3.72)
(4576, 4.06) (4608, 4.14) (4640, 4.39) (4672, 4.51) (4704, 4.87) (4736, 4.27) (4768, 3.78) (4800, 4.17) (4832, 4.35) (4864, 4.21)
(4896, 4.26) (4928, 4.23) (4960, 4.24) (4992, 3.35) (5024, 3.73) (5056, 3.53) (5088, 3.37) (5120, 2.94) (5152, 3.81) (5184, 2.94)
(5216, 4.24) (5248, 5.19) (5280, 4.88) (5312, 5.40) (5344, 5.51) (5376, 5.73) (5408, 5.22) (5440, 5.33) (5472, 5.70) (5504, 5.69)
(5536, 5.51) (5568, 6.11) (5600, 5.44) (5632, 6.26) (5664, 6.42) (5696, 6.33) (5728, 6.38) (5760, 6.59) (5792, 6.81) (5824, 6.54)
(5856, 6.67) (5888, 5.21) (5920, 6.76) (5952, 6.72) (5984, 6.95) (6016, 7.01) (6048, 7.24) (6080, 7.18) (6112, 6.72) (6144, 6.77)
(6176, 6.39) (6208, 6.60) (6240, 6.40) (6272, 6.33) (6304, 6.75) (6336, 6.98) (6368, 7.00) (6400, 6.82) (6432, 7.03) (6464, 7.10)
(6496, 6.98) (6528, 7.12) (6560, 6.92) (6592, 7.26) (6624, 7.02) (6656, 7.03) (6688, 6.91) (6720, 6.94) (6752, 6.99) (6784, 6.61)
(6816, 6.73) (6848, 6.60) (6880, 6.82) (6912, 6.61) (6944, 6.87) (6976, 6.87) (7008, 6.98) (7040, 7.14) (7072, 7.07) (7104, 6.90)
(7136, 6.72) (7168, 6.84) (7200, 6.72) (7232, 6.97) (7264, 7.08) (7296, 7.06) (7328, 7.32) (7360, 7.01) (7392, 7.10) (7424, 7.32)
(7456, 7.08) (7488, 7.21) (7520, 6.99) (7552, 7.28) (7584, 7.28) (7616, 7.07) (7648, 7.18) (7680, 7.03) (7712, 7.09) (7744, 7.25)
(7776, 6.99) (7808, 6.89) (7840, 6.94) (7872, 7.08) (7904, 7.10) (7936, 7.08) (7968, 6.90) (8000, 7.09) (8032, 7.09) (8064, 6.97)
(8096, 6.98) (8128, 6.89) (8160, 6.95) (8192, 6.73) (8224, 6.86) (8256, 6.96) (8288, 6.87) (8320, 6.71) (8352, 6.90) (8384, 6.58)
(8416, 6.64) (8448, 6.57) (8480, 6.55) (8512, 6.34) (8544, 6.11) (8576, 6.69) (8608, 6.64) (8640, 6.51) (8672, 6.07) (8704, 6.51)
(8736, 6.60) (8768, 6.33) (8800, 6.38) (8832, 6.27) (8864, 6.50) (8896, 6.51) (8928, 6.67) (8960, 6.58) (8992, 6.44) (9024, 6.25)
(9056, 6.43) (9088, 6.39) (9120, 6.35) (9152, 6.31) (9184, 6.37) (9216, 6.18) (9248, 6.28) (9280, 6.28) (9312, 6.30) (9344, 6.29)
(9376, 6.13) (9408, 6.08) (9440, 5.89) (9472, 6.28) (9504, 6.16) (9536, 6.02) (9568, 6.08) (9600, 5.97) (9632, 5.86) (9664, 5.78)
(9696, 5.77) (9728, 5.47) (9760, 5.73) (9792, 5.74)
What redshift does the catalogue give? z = 0.00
